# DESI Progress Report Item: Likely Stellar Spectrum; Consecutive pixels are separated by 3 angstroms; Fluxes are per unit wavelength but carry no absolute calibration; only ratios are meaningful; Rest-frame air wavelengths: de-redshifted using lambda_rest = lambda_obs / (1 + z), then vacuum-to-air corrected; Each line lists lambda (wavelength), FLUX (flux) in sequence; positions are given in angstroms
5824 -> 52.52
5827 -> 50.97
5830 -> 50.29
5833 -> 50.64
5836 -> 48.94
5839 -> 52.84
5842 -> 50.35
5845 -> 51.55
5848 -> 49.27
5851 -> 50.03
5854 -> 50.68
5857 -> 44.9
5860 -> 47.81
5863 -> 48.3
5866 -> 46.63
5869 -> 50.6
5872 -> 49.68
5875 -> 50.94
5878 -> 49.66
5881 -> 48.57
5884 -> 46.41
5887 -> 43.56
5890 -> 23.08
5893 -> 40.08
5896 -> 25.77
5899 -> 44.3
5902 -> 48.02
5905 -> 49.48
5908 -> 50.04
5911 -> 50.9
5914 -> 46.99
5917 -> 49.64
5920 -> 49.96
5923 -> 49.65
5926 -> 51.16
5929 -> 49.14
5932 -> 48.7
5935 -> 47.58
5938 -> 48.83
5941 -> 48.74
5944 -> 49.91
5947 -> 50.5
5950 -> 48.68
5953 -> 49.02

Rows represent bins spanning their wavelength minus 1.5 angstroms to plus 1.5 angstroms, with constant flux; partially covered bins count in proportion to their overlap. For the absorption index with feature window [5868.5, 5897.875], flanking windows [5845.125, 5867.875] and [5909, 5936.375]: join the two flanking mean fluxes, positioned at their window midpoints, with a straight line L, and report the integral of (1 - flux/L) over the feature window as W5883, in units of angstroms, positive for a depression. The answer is 3.7 angstroms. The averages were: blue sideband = 48.5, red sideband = 49.3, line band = 42.6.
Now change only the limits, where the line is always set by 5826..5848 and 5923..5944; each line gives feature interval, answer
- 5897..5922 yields 0.65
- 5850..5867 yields 0.78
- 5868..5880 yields -0.01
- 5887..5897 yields 3.59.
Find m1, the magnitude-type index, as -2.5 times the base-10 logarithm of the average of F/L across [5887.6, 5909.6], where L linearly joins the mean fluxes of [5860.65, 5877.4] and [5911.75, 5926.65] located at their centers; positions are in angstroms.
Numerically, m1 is 0.220 mag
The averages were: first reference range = 49.2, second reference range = 49.5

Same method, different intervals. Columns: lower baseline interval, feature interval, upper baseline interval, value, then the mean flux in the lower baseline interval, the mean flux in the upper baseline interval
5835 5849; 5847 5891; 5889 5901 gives -0.11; 50.7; 34.3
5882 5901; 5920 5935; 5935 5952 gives -0.09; 37.8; 49.2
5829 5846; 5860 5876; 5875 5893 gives -0.08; 50.8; 42.8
